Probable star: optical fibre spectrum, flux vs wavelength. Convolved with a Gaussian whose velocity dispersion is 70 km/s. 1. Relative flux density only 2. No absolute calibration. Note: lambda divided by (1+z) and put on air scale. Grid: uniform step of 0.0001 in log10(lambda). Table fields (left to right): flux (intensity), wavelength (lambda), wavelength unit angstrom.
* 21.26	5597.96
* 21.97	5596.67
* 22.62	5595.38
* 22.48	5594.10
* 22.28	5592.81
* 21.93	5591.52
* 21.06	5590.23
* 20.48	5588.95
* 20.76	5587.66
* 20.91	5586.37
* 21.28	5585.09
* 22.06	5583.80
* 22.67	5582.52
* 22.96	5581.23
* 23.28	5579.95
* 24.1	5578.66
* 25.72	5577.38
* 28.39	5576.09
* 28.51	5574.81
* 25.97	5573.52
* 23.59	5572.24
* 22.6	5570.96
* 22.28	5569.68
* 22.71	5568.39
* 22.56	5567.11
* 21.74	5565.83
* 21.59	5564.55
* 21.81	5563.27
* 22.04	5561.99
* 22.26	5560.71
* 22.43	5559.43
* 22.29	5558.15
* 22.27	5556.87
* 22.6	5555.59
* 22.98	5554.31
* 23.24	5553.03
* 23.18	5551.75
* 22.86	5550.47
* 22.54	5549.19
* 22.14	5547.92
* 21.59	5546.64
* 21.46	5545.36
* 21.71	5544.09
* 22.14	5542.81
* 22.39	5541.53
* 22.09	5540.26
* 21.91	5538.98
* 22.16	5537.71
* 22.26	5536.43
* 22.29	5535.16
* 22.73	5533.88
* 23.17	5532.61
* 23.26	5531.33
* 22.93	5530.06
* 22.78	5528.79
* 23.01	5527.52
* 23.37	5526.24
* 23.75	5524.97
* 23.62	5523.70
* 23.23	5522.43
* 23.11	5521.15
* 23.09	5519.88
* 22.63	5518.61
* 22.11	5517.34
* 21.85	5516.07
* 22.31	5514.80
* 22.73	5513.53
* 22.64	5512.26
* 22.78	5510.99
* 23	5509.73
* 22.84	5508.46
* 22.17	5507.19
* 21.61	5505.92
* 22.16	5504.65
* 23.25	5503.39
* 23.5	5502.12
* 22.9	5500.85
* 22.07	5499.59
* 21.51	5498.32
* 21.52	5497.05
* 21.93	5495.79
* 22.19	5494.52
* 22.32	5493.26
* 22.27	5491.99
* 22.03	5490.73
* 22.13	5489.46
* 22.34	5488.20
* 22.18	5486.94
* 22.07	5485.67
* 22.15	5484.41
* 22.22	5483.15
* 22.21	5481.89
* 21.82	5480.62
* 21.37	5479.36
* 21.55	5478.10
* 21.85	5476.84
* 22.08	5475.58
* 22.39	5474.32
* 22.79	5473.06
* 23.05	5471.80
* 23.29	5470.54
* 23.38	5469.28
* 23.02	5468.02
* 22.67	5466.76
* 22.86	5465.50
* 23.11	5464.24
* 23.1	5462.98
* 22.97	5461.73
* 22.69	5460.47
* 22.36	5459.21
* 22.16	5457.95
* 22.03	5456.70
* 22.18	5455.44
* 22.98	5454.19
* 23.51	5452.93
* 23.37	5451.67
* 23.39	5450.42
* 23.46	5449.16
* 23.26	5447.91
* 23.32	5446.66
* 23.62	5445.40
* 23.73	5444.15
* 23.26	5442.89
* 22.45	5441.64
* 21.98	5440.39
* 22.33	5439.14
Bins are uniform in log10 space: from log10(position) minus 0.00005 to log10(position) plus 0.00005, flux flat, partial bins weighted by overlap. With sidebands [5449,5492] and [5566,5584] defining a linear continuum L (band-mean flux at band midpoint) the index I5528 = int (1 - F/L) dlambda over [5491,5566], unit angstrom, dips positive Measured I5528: 2.92 angstrom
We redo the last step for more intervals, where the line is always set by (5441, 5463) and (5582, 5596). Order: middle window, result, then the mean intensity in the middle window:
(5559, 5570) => -0.1 angstrom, 22.1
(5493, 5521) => 0.1 angstrom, 22.4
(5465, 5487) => 0.4 angstrom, 22.4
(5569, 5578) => -1.4 angstrom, 25.3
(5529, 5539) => -0.2 angstrom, 22.6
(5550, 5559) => -0.3 angstrom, 22.7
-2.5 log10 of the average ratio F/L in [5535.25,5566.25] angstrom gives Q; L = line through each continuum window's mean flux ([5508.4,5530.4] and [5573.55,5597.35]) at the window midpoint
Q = 0.03 mag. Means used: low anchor 22.9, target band 22.2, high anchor 23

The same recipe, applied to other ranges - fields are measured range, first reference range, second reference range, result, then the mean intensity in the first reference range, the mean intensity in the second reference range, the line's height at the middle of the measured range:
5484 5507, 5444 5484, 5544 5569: 0.02 mag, 22.7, 22.3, 22.6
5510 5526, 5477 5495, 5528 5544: -0.02 mag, 22.1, 22.5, 22.3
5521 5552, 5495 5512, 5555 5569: -0.01 mag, 22.4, 22.2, 22.3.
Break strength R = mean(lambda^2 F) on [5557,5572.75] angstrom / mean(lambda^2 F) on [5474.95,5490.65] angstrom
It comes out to 1.0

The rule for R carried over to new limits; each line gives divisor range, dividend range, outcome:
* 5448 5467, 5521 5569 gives 1.02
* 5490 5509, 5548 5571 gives 1.03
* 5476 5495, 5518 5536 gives 1.06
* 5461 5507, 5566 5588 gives 1.09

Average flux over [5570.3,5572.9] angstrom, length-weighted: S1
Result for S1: 23.2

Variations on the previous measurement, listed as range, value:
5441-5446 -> 23.3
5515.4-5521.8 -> 22.5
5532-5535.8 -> 22.7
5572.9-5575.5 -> 27.2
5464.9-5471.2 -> 23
